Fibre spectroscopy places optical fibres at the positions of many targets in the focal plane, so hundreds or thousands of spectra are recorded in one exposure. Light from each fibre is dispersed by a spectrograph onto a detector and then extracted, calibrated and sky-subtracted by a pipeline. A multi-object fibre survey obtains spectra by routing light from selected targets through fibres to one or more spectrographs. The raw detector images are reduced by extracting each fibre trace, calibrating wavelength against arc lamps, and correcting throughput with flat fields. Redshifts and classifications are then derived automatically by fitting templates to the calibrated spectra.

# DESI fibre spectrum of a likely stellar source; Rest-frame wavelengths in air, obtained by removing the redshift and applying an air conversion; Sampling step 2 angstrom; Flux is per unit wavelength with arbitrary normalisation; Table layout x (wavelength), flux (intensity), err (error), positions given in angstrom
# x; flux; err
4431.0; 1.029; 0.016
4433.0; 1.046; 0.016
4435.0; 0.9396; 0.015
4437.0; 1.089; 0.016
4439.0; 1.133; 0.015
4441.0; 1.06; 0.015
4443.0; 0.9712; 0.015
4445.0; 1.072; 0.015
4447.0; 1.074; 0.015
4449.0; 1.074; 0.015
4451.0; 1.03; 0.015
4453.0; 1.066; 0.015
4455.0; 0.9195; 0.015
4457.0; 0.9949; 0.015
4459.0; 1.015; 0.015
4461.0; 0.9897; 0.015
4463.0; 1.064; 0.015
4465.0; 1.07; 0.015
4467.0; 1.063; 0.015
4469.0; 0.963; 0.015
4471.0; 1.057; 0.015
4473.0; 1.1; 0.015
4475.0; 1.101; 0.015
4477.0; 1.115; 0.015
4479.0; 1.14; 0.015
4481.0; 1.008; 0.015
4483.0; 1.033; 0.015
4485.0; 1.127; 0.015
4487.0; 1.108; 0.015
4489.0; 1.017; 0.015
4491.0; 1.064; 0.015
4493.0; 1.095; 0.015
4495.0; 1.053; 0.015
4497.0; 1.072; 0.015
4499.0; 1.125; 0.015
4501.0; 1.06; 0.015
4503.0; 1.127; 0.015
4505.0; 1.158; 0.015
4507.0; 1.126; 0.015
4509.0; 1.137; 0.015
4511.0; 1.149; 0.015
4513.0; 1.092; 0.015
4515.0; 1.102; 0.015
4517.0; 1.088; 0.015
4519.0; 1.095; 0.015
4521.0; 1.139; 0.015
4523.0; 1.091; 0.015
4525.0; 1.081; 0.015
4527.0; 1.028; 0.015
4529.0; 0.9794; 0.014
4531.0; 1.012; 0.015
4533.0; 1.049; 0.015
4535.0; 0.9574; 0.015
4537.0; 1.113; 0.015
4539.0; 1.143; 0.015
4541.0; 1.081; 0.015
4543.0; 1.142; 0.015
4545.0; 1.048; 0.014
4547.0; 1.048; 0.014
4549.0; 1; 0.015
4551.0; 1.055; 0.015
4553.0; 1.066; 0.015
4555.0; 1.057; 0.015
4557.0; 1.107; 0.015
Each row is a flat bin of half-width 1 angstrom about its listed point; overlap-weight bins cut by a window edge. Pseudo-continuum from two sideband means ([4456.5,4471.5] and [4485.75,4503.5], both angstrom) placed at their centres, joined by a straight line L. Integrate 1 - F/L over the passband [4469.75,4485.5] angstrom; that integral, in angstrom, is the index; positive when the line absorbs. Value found -0.5 angstrom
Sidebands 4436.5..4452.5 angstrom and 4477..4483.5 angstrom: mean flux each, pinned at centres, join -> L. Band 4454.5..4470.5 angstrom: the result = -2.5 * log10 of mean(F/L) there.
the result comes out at 0.05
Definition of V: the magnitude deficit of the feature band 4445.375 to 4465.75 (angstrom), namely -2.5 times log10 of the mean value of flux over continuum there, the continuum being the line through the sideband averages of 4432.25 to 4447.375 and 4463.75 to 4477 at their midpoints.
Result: 0.026 mag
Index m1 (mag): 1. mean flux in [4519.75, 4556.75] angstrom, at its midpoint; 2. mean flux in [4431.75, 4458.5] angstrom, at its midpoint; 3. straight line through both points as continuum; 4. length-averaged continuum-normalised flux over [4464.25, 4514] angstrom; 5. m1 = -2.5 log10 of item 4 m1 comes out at -0.04 mag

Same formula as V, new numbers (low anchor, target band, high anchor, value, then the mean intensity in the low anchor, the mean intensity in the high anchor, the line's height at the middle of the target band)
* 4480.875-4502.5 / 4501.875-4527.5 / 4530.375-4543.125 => -0.04 mag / 1.07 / 1.07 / 1.07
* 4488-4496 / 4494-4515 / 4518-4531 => -0.05 mag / 1.06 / 1.06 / 1.06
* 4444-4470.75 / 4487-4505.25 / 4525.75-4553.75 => -0.04 mag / 1.03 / 1.05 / 1.04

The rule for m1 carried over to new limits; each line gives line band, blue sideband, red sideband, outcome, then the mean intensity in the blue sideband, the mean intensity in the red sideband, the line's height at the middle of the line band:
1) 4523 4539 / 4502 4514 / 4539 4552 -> 0.052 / 1.13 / 1.07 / 1.09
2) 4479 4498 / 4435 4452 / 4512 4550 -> -0.006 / 1.06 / 1.07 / 1.06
